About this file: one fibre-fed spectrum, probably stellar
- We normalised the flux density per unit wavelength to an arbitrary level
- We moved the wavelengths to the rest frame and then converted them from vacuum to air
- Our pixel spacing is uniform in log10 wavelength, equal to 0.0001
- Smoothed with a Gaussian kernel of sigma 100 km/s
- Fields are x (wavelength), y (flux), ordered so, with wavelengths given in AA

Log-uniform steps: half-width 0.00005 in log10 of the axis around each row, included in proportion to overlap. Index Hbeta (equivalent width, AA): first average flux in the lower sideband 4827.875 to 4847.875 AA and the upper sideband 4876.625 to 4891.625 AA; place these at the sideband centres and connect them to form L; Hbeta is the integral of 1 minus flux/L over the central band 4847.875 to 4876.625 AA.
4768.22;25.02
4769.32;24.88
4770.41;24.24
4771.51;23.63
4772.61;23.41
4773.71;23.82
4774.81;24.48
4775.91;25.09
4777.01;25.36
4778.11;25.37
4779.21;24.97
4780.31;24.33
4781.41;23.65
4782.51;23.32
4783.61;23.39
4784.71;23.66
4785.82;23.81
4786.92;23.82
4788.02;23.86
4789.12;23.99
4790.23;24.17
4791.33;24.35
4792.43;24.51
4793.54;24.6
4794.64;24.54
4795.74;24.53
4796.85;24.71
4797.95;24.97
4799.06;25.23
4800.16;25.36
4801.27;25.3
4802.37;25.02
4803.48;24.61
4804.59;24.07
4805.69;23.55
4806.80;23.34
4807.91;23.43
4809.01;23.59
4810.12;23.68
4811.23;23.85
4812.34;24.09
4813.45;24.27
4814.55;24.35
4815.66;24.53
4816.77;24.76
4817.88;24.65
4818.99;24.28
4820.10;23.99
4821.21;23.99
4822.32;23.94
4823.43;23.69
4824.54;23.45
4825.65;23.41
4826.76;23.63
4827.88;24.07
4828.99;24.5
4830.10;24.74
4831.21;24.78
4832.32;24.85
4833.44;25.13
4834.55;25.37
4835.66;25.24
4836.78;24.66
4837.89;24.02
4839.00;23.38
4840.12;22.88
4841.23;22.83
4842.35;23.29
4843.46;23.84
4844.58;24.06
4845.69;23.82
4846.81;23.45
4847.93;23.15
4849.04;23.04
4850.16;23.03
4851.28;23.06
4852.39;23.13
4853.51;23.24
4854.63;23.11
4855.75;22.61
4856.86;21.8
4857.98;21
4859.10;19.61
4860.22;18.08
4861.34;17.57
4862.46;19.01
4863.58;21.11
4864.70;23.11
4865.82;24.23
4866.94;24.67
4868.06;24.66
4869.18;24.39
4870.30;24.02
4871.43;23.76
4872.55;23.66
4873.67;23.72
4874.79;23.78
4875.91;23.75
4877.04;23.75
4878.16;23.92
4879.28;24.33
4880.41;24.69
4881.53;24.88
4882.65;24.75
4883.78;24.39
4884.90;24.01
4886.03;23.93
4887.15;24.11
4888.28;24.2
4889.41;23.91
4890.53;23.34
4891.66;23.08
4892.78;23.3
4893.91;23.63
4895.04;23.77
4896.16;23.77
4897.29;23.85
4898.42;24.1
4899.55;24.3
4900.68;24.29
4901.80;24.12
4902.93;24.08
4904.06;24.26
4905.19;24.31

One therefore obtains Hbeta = 1.9 AA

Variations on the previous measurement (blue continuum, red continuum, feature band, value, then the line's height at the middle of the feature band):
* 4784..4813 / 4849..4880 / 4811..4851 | -0.9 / 23.5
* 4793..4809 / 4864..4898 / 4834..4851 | 0.3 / 24.2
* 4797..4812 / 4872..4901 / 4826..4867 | 1.9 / 24.1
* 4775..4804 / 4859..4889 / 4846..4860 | 0.7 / 23.6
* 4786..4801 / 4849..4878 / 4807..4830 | -0.2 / 23.8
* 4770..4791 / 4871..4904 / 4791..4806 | -0.4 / 24.1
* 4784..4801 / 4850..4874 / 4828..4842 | -0.7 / 23.2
